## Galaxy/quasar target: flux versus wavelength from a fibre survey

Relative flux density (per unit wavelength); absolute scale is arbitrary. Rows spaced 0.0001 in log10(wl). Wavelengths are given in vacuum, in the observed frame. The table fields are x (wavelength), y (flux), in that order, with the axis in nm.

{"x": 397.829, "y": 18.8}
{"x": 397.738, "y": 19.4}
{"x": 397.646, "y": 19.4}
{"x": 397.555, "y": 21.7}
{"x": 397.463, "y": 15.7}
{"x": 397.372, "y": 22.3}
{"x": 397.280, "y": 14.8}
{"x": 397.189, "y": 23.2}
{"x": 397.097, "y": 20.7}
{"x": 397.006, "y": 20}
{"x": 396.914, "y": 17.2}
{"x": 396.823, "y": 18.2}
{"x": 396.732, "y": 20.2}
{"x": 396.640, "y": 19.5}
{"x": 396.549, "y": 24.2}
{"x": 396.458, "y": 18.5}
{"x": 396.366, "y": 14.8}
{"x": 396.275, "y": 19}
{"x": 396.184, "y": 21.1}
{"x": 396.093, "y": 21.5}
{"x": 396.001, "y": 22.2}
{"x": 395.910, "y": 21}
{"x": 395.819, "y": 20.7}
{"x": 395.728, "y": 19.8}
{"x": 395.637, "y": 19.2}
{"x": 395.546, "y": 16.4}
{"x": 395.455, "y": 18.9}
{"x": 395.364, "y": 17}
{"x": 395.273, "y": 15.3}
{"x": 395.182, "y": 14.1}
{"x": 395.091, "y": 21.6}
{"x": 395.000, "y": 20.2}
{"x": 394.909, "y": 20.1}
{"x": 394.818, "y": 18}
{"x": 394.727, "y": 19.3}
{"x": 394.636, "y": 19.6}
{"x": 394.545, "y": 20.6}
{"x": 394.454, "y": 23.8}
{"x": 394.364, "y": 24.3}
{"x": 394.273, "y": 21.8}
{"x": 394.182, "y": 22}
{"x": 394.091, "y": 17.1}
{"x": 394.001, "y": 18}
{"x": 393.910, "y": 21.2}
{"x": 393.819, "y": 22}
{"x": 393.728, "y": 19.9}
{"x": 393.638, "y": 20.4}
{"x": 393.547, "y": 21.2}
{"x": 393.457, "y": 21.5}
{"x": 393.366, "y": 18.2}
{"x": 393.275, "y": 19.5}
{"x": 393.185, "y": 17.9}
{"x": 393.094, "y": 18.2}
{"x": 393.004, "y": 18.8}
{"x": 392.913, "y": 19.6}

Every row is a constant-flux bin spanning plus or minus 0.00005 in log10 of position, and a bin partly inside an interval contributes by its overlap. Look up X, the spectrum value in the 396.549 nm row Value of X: 24.2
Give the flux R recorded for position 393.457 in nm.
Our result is 21.5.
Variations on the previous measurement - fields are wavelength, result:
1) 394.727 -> 19.3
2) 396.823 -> 18.2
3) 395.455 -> 18.9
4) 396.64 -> 19.5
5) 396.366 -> 14.8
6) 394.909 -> 20.1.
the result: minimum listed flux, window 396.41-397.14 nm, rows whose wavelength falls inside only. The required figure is 17.2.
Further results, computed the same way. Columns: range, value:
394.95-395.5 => 14.1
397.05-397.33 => 14.8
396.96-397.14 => 20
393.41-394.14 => 17.1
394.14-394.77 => 19.3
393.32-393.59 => 18.2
